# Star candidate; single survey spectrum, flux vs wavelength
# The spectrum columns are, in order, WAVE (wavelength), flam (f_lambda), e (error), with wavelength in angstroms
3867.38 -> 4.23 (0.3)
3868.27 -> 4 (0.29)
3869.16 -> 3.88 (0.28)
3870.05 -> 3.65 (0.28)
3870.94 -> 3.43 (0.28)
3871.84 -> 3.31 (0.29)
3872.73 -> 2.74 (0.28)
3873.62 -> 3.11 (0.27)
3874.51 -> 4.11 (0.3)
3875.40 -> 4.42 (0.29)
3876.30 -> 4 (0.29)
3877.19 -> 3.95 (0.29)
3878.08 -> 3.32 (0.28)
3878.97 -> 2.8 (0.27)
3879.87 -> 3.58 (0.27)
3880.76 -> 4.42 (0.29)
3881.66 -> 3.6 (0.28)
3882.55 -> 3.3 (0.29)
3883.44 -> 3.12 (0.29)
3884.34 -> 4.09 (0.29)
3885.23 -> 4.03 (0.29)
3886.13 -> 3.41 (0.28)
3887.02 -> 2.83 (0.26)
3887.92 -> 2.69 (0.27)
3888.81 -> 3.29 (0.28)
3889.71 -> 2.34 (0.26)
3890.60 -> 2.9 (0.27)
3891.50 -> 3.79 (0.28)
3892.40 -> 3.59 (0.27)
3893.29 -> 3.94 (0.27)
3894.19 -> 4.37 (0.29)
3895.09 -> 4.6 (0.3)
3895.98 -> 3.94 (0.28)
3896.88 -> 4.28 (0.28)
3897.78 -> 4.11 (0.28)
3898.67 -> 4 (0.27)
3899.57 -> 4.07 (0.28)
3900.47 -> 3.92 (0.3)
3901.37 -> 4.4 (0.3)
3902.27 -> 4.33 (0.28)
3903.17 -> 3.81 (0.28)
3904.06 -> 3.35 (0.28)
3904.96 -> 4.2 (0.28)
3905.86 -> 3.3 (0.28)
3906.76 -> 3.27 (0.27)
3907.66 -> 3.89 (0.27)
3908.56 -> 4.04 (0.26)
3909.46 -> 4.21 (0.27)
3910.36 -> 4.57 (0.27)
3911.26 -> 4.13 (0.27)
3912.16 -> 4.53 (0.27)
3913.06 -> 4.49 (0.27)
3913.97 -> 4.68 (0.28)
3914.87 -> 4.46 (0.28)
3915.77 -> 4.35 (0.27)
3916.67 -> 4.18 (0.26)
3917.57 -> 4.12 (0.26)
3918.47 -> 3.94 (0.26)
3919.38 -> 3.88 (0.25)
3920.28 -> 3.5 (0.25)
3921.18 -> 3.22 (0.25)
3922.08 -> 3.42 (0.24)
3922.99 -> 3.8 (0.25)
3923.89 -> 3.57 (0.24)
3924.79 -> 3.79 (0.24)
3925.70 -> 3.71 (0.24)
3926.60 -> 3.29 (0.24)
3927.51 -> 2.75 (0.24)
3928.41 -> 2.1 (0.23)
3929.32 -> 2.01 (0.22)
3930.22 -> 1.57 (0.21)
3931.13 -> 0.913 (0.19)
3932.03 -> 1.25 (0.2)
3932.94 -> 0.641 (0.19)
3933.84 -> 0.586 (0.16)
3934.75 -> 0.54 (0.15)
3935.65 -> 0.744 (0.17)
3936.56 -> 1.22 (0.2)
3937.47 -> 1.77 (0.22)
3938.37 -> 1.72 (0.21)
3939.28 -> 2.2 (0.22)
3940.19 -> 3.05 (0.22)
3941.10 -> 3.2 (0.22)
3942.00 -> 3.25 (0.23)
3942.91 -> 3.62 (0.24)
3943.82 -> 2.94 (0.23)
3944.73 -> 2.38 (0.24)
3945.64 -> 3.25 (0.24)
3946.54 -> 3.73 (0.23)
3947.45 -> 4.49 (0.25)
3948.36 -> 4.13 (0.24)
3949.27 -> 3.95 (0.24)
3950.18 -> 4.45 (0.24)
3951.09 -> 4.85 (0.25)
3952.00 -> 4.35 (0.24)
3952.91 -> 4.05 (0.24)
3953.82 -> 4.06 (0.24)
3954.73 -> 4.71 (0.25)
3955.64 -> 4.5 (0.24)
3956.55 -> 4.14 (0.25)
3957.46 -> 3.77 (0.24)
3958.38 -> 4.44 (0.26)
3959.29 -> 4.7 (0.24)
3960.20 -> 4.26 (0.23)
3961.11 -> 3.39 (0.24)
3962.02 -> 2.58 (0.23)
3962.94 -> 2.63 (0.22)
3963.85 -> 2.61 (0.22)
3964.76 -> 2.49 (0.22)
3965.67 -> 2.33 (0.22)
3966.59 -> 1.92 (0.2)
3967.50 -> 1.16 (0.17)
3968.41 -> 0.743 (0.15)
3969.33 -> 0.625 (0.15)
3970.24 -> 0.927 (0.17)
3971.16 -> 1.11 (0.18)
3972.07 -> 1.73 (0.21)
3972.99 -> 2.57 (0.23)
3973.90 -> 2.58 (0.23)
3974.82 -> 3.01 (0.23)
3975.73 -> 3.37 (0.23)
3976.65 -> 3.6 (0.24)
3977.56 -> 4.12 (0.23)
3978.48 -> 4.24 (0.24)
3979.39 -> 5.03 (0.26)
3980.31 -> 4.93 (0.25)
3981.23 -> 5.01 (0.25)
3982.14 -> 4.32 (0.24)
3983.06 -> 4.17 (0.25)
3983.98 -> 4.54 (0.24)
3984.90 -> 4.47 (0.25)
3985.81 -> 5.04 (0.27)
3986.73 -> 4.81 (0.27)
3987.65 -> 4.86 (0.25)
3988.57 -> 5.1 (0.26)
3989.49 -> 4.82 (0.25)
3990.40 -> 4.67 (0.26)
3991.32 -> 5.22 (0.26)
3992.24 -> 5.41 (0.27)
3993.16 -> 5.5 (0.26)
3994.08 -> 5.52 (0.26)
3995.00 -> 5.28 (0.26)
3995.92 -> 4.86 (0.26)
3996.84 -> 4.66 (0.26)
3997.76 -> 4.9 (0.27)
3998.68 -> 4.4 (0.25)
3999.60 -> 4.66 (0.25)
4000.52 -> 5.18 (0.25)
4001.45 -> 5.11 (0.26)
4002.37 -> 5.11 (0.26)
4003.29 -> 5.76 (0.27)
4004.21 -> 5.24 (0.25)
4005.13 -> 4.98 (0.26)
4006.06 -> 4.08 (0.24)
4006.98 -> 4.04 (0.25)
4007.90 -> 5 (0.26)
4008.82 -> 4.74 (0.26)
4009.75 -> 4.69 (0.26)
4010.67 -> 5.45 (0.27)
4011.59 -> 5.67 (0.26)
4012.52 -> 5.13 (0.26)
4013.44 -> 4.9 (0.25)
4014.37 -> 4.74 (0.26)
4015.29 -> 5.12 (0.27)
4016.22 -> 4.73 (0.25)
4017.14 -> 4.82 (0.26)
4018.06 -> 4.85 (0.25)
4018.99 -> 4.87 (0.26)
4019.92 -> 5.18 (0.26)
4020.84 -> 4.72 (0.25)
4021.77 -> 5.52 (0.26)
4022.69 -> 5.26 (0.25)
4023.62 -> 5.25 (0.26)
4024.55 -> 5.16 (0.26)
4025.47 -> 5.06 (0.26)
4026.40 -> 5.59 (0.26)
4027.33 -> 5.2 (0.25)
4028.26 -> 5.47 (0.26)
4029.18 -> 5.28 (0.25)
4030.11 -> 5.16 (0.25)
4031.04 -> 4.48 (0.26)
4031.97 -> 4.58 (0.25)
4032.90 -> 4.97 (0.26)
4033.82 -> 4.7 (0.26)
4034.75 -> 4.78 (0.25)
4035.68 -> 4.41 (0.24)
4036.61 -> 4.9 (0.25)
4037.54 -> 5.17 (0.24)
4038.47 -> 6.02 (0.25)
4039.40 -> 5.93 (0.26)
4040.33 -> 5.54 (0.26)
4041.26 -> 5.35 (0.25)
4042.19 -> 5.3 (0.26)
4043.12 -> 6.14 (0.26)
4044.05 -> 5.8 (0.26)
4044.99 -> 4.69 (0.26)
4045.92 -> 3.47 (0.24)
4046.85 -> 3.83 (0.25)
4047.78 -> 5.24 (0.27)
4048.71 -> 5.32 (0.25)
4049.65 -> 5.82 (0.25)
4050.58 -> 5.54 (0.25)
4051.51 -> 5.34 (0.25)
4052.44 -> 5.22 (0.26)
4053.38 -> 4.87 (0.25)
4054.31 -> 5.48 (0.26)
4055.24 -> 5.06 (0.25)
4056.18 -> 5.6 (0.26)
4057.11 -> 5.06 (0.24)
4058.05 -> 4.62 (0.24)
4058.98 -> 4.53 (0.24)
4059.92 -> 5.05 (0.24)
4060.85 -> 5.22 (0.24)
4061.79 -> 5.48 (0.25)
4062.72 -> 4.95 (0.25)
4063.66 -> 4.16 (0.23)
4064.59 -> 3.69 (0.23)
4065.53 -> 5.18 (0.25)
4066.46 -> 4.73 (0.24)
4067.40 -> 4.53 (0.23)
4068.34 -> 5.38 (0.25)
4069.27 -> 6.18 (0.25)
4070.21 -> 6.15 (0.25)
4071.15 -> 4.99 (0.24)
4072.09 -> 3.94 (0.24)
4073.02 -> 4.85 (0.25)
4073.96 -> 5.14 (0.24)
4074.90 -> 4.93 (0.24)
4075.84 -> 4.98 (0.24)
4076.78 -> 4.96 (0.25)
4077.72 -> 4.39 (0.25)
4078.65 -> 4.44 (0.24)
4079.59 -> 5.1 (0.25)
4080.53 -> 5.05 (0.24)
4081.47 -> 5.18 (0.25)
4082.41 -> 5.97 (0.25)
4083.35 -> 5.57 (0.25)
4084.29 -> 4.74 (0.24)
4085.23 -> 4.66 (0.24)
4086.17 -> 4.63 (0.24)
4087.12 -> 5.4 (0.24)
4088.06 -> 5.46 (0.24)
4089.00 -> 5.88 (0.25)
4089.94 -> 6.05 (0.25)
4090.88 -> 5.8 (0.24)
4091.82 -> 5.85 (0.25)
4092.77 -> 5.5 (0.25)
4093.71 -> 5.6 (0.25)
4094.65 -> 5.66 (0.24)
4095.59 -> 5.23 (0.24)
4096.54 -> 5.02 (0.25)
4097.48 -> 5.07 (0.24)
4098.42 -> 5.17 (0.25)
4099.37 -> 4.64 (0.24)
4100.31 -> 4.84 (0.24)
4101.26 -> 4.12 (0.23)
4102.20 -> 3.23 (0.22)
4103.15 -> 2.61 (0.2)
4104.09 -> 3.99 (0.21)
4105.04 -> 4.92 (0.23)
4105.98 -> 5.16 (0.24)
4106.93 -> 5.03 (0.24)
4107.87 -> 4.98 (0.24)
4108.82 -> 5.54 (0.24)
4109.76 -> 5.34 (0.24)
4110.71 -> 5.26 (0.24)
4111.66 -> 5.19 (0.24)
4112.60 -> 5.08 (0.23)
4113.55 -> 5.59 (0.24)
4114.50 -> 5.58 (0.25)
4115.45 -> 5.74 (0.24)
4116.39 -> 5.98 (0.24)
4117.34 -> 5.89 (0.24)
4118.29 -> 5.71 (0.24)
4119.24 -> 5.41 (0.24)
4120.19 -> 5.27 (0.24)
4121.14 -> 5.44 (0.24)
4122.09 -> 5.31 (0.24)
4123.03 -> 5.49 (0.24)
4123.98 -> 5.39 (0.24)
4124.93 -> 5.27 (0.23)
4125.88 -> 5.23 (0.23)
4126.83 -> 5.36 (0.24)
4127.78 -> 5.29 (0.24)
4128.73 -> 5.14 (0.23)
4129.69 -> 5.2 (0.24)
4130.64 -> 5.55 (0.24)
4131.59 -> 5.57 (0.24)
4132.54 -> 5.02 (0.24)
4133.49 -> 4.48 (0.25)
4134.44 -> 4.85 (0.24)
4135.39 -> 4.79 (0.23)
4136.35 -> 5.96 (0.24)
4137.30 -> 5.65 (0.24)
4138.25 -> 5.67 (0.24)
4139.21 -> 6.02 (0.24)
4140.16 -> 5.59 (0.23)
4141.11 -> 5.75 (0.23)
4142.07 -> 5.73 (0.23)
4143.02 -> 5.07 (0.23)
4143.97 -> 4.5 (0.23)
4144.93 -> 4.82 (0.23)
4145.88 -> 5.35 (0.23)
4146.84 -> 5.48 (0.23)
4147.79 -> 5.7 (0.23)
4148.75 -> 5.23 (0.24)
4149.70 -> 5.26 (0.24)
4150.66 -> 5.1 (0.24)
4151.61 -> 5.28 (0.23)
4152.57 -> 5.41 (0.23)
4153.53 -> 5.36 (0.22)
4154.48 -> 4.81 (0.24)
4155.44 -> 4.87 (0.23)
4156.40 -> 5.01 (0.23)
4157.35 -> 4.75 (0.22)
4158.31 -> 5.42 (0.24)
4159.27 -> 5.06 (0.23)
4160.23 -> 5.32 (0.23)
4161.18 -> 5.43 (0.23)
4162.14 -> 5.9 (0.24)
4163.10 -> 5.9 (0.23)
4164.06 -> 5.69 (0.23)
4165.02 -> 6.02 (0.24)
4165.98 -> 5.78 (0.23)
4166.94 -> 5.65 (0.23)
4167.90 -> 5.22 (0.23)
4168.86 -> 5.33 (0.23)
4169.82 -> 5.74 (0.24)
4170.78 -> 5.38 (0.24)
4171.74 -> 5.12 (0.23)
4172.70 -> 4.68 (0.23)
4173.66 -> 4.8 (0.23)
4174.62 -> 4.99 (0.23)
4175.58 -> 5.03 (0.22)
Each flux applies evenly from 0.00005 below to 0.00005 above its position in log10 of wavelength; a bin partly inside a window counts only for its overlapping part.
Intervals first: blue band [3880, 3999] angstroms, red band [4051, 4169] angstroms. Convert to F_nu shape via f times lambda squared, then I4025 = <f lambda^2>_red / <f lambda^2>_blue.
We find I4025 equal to 1.59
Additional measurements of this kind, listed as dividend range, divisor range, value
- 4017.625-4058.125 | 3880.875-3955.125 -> 1.60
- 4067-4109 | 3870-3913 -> 1.48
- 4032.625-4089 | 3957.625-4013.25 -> 1.29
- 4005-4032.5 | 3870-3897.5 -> 1.49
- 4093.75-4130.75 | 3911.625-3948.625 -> 1.91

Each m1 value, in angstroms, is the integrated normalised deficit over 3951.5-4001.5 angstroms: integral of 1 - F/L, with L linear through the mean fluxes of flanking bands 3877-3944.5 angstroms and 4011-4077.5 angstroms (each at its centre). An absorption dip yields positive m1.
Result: 3.9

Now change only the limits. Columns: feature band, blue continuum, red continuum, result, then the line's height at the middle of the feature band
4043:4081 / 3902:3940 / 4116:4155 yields -3.5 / 4.57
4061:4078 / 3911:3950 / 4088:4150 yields -1.0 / 4.66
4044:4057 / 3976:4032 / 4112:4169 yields 0.0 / 5.08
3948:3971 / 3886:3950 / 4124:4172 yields 2.6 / 3.67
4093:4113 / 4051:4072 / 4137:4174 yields 1.3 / 5.18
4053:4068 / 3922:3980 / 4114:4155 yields -1.8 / 4.37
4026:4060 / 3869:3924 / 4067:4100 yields -1.6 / 4.9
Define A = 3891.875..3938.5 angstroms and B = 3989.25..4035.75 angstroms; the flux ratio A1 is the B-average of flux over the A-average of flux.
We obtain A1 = 1.50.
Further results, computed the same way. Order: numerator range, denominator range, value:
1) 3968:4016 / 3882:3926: 1.13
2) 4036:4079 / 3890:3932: 1.37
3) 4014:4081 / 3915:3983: 1.64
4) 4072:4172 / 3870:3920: 1.37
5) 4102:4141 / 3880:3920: 1.35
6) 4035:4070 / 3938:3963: 1.38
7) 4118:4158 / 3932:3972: 1.88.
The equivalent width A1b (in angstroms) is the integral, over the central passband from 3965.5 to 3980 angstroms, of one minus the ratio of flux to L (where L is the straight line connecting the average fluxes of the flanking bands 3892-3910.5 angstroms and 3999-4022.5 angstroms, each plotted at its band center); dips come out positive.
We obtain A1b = 6.8 angstroms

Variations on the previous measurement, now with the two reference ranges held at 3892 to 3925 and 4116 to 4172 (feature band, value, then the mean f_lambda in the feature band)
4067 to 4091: -0.8 angstroms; 5.16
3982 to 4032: -4.3 angstroms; 4.98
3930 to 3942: 7.5 angstroms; 1.56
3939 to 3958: 2.1 angstroms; 3.78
